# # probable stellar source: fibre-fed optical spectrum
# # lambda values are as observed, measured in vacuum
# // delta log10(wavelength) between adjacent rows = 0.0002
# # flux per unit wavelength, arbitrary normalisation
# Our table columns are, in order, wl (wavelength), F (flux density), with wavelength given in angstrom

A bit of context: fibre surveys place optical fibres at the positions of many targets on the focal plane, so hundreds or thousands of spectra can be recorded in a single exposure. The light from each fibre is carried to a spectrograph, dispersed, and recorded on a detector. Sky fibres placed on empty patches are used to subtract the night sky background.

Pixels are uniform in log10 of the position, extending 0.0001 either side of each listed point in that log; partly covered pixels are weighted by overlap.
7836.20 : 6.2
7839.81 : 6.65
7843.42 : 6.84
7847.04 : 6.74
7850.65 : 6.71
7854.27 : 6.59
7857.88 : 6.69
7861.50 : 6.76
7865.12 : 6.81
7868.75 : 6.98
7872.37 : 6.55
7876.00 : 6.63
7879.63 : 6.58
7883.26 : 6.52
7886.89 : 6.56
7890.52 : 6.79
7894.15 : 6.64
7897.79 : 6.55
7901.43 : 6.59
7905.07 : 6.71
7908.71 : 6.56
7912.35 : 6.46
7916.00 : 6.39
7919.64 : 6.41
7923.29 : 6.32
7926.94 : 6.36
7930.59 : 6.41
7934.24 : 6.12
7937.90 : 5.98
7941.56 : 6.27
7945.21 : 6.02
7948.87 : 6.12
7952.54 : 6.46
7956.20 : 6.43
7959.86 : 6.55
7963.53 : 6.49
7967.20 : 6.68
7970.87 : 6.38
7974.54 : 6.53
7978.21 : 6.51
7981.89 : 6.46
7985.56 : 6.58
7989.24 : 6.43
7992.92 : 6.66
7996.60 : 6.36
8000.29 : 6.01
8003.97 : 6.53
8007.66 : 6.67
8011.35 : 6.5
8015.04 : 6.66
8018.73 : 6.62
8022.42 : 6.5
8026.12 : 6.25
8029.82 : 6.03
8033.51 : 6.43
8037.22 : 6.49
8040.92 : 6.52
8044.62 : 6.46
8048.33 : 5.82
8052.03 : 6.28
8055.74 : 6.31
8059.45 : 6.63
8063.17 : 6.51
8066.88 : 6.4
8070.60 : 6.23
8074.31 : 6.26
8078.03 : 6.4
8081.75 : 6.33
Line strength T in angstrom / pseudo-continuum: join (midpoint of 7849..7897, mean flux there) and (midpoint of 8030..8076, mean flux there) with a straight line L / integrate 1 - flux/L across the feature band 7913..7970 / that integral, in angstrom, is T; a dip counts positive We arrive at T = 1.9 angstrom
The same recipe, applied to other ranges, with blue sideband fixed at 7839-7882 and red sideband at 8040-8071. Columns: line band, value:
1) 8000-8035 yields -0.1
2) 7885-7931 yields 0.7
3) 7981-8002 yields 0.2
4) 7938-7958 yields 1.0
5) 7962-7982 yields 0.0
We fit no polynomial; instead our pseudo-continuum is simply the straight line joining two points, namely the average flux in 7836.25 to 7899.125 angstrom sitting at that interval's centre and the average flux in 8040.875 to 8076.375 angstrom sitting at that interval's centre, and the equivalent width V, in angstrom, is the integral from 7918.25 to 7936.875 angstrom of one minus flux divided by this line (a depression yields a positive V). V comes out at 0.73 angstrom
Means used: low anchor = 6.67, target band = 6.31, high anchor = 6.33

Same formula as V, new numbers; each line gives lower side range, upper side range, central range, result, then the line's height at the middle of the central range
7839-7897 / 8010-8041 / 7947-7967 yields 0.4 angstrom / 6.55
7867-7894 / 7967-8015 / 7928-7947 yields 1.2 angstrom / 6.57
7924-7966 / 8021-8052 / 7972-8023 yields -1.6 angstrom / 6.3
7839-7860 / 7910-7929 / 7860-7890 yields -0.4 angstrom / 6.59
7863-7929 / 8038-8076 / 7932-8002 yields 1.1 angstrom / 6.48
